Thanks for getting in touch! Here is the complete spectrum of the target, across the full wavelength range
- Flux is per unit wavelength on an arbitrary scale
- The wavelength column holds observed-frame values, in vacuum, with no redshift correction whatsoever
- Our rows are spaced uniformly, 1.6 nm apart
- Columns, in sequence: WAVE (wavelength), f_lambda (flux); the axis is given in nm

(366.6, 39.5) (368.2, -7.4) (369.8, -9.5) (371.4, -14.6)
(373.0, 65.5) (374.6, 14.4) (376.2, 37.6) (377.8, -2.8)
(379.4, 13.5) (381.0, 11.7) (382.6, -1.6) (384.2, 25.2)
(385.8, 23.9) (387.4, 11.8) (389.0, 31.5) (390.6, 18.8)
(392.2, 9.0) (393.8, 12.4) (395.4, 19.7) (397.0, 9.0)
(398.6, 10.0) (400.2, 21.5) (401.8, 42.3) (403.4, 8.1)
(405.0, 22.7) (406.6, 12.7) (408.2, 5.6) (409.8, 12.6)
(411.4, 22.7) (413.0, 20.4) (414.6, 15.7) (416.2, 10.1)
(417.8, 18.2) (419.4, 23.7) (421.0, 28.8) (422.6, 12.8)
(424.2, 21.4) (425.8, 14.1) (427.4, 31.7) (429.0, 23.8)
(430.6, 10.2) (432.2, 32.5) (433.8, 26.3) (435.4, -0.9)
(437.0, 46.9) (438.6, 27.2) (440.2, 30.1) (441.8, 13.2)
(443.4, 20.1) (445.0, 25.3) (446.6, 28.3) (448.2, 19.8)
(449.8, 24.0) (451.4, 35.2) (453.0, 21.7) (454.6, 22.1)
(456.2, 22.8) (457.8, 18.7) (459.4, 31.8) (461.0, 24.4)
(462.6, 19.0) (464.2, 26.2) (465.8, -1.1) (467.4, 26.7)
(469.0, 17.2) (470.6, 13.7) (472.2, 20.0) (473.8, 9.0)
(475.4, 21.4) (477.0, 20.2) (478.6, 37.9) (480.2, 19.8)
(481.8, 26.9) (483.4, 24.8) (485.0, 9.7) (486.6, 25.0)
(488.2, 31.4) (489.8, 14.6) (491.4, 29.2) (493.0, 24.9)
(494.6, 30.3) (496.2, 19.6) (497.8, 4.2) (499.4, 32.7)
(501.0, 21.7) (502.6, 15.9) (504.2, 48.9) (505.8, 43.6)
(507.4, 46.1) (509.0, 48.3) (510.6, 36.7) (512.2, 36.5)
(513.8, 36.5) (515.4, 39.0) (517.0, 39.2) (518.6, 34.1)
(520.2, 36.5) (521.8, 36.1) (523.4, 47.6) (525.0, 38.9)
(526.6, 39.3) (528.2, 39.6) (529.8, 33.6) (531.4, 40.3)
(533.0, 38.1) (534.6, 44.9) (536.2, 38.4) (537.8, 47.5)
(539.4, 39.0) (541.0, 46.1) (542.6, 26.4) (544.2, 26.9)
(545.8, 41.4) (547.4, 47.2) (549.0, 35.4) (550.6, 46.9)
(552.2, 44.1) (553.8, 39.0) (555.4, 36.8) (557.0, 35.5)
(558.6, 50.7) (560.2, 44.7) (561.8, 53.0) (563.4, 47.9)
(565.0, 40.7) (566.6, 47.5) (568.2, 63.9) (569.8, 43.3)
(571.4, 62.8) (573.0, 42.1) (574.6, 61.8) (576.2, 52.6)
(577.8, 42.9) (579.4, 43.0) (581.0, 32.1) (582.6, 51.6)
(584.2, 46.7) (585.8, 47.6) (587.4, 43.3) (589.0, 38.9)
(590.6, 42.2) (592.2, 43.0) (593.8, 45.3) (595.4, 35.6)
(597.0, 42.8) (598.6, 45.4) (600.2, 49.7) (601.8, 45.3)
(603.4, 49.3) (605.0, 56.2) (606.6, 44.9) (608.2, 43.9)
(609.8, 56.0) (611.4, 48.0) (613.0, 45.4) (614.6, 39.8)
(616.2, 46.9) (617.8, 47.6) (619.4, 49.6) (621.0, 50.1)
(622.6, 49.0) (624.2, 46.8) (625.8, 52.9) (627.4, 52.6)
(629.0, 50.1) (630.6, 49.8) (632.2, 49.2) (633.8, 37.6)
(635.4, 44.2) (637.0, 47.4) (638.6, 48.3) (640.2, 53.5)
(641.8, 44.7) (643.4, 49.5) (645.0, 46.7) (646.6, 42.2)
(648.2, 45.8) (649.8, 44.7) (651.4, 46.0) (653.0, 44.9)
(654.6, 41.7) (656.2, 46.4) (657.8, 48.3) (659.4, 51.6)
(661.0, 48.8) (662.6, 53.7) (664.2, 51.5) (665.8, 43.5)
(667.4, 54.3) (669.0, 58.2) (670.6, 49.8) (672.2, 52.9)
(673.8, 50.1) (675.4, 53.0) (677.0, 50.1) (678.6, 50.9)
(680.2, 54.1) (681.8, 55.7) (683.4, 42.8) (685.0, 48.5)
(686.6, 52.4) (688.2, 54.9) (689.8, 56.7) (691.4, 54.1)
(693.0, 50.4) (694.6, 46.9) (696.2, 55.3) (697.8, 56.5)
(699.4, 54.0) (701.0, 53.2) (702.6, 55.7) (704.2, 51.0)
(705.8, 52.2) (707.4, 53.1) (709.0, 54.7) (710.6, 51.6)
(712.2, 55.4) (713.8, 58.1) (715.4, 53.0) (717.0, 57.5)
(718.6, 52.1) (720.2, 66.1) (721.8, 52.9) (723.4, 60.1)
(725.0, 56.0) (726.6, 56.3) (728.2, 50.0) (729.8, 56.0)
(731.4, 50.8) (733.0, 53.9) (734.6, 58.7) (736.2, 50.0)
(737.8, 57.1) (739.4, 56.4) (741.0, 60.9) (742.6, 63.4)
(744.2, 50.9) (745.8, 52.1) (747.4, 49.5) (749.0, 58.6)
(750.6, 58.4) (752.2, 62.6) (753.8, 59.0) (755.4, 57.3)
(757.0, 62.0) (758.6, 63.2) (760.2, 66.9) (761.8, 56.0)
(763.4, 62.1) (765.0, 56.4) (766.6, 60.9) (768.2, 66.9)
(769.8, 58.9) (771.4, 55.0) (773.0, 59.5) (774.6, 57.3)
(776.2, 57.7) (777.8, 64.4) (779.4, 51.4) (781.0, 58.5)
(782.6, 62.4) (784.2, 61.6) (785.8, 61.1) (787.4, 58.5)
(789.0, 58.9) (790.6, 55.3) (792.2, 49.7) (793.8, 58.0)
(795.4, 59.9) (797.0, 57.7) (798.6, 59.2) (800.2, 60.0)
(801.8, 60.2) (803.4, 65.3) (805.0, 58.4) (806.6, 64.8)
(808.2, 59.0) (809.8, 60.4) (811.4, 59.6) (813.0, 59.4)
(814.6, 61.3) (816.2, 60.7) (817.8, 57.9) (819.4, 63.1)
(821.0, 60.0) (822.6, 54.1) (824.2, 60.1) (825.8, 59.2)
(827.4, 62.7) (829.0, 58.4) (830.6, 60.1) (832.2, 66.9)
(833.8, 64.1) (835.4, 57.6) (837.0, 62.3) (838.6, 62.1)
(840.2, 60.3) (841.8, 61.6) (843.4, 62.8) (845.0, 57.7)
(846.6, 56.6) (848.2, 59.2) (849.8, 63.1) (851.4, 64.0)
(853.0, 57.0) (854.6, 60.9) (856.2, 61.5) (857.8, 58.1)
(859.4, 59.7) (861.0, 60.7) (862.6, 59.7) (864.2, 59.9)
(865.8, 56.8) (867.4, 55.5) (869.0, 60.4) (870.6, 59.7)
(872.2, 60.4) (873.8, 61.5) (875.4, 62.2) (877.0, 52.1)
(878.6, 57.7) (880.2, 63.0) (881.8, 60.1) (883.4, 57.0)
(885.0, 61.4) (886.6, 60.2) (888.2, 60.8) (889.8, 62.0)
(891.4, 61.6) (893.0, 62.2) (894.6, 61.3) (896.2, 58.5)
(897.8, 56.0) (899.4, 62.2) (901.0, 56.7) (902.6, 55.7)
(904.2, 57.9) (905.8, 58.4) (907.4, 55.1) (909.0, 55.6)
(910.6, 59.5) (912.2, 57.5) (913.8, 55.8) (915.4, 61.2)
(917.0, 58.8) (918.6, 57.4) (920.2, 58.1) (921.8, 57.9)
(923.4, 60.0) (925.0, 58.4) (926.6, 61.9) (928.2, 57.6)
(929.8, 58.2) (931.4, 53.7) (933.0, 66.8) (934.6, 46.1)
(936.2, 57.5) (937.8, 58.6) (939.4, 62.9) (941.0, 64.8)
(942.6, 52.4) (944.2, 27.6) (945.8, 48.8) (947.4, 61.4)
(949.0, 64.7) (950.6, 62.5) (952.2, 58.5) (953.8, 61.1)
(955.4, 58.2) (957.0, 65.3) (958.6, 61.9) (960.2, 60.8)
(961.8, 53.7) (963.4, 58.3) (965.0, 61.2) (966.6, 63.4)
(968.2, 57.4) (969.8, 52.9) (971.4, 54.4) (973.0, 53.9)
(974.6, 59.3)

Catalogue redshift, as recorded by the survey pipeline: 0.265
